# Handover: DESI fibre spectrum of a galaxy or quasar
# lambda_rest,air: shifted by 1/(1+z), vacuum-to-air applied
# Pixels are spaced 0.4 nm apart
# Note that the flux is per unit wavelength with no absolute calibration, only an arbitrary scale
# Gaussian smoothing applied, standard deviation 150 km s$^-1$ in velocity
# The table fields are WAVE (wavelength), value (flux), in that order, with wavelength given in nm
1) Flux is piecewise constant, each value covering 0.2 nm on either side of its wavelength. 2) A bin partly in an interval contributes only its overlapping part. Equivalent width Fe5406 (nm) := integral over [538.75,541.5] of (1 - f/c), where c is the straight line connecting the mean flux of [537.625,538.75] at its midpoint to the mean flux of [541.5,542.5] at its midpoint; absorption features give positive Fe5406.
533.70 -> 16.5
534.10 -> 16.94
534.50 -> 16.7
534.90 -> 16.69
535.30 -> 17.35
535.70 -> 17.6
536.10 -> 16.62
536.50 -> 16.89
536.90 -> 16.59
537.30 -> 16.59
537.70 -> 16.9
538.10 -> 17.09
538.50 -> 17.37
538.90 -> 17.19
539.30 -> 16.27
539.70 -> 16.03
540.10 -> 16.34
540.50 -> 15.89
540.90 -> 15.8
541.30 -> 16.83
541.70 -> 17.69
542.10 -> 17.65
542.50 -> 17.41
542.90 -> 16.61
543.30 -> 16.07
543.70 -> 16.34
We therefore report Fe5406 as 0.17 nm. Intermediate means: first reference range 17.1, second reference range 17.6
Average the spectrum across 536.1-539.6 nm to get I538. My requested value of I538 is 16.8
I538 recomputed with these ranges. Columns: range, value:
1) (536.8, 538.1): 16.8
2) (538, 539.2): 17.1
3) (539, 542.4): 16.6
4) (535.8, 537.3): 16.7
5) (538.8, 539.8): 16.5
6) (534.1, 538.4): 16.9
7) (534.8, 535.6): 17.1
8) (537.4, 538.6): 17.1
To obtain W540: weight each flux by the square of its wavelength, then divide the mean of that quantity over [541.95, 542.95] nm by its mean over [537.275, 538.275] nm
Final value 1.0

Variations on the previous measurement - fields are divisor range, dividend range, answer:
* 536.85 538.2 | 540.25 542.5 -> 1.02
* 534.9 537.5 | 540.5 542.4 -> 1.02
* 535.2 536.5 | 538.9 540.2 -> 0.97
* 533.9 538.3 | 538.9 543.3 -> 1.00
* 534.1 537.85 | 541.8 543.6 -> 1.03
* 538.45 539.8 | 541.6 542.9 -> 1.06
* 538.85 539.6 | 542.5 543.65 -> 1.01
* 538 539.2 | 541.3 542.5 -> 1.03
